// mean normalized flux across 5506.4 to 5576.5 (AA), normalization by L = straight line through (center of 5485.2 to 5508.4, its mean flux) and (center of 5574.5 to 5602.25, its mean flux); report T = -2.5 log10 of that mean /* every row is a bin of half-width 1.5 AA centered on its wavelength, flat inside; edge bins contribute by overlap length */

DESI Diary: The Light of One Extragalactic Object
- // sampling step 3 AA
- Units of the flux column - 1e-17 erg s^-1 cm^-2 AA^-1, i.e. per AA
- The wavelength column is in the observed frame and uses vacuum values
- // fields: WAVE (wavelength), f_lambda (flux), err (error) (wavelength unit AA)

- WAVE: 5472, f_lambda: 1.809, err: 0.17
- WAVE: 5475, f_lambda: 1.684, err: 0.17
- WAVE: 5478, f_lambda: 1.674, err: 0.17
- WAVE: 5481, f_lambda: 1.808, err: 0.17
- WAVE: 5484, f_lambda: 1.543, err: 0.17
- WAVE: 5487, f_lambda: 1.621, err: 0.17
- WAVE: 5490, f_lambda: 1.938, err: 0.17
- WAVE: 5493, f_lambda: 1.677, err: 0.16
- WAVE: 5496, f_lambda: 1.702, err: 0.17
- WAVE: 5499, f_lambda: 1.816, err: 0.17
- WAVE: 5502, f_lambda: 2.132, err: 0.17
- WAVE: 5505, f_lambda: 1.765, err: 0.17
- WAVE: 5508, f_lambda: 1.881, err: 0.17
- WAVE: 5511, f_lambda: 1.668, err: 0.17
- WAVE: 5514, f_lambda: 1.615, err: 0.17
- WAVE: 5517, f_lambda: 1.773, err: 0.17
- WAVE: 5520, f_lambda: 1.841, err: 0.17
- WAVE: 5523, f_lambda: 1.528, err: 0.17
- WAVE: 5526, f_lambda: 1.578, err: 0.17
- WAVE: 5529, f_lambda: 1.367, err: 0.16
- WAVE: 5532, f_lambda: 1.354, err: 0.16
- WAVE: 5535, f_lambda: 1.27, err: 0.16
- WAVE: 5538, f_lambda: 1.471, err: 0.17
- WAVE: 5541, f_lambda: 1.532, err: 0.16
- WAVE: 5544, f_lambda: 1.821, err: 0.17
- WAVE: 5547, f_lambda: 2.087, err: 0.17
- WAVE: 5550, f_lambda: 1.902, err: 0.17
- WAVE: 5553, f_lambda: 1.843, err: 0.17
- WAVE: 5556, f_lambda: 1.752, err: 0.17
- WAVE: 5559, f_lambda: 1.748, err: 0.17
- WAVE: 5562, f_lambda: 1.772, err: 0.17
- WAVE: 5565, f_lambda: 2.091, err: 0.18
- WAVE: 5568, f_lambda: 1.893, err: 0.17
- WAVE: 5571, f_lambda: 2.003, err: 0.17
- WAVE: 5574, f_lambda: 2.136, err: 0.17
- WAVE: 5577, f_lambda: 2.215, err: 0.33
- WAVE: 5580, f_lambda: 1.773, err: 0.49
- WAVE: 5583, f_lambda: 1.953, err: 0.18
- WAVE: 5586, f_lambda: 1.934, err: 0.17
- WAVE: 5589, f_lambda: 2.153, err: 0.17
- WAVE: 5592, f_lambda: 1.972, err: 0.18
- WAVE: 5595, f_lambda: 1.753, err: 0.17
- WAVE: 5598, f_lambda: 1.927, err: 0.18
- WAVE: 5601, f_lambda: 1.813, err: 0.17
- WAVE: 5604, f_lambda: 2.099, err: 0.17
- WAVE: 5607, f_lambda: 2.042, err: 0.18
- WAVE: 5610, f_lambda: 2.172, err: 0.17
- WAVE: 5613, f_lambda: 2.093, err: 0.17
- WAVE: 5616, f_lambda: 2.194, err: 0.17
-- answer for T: 0.083 mag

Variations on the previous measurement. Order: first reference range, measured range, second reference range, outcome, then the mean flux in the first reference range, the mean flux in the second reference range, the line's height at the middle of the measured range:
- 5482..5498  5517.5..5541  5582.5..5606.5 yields 0.194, 1.7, 1.95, 1.8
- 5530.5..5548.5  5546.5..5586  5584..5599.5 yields -0.094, 1.59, 1.95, 1.77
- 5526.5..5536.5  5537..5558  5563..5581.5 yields -0.107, 1.36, 2.01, 1.61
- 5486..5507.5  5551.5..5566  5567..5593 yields 0.072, 1.82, 2.01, 1.96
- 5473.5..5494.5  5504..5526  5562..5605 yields 0.046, 1.71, 1.97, 1.79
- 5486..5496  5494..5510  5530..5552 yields -0.078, 1.75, 1.63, 1.72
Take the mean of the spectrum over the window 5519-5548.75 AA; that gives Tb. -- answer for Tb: 1.58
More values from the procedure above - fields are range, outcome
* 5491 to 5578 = 1.77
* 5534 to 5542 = 1.43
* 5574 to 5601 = 1.96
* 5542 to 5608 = 1.94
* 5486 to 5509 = 1.82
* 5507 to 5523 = 1.73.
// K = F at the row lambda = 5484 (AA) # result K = 1.543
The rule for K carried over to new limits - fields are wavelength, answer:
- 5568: 1.893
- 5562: 1.772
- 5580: 1.773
